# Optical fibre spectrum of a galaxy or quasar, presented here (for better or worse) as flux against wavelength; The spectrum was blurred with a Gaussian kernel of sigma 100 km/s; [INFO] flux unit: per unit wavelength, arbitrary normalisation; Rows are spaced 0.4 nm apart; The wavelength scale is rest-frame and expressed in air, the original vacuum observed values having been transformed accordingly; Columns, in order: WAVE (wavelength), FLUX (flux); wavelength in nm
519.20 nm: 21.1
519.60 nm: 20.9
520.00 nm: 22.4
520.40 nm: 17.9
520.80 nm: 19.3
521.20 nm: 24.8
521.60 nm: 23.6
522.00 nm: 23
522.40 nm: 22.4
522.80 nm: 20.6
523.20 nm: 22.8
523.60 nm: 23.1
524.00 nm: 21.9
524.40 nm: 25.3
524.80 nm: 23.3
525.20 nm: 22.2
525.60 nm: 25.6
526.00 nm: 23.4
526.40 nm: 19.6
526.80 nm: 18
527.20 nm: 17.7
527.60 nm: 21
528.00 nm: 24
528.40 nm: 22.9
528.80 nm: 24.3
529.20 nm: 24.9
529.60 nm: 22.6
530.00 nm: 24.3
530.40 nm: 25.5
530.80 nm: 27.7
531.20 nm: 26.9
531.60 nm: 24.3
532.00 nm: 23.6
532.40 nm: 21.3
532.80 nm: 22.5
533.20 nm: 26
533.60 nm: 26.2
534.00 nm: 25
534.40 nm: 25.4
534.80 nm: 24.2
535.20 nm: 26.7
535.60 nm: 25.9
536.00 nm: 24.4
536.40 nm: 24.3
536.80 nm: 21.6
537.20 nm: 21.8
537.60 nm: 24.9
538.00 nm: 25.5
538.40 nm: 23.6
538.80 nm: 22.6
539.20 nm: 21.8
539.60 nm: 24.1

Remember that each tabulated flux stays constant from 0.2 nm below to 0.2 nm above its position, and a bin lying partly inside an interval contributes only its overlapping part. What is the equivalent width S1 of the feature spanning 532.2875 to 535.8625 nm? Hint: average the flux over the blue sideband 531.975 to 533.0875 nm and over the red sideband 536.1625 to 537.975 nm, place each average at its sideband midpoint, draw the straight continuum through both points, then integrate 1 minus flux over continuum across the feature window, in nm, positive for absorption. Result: -0.32 nm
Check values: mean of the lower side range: 22.6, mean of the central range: 24.9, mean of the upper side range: 23.4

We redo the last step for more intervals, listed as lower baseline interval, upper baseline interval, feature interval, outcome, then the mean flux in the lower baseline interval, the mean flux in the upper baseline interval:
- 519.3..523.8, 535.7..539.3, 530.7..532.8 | -0.137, 21.9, 23.5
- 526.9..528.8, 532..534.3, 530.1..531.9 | -0.214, 21.5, 24.2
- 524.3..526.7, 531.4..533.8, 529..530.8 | -0.085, 22.9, 24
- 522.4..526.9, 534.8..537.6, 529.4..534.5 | -0.252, 22.4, 24.2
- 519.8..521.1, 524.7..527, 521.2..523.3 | -0.190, 20.2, 22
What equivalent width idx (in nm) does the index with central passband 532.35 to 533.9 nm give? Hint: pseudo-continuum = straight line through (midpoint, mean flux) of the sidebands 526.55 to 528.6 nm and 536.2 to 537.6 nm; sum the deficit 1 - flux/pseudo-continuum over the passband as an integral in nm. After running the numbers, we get -0.16 nm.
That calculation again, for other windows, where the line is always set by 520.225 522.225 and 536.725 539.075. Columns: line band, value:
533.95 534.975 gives -0.08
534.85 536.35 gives -0.14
